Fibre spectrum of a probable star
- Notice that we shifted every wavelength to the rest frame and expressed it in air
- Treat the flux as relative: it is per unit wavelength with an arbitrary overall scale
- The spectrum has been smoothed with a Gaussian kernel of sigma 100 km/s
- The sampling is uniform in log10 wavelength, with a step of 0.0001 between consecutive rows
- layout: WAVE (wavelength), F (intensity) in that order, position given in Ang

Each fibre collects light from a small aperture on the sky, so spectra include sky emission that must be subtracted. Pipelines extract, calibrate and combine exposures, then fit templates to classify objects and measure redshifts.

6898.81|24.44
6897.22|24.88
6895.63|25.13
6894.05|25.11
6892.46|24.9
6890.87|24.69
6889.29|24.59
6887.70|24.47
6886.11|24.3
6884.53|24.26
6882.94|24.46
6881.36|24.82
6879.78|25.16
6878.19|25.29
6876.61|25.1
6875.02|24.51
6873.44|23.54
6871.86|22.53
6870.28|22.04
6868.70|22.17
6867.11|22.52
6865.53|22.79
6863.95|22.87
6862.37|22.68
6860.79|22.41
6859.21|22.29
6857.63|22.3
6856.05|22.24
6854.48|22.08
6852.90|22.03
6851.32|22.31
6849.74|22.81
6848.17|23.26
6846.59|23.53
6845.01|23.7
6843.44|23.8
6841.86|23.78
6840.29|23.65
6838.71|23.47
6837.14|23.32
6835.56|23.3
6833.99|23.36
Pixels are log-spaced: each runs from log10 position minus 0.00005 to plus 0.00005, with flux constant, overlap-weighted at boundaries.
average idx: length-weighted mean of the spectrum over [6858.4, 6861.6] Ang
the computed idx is 22.3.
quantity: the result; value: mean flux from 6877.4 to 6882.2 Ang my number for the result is 25.1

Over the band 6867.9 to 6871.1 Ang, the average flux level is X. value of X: 22.1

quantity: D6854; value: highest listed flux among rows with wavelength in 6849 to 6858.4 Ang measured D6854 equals 22.81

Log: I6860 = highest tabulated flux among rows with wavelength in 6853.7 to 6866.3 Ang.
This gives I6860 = 22.87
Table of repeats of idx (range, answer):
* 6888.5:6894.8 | 24.8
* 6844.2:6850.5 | 23.4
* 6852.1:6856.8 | 22.1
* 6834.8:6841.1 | 23.4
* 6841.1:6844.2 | 23.8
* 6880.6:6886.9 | 24.5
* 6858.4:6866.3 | 22.6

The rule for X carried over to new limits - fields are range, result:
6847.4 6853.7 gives 22.6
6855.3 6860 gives 22.3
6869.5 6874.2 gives 22.7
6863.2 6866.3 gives 22.8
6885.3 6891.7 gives 24.5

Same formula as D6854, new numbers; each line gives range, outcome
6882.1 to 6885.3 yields 24.46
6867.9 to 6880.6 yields 25.29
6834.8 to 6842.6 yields 23.78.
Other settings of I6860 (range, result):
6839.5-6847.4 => 23.8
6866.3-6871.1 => 22.52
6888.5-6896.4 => 25.13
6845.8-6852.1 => 23.53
